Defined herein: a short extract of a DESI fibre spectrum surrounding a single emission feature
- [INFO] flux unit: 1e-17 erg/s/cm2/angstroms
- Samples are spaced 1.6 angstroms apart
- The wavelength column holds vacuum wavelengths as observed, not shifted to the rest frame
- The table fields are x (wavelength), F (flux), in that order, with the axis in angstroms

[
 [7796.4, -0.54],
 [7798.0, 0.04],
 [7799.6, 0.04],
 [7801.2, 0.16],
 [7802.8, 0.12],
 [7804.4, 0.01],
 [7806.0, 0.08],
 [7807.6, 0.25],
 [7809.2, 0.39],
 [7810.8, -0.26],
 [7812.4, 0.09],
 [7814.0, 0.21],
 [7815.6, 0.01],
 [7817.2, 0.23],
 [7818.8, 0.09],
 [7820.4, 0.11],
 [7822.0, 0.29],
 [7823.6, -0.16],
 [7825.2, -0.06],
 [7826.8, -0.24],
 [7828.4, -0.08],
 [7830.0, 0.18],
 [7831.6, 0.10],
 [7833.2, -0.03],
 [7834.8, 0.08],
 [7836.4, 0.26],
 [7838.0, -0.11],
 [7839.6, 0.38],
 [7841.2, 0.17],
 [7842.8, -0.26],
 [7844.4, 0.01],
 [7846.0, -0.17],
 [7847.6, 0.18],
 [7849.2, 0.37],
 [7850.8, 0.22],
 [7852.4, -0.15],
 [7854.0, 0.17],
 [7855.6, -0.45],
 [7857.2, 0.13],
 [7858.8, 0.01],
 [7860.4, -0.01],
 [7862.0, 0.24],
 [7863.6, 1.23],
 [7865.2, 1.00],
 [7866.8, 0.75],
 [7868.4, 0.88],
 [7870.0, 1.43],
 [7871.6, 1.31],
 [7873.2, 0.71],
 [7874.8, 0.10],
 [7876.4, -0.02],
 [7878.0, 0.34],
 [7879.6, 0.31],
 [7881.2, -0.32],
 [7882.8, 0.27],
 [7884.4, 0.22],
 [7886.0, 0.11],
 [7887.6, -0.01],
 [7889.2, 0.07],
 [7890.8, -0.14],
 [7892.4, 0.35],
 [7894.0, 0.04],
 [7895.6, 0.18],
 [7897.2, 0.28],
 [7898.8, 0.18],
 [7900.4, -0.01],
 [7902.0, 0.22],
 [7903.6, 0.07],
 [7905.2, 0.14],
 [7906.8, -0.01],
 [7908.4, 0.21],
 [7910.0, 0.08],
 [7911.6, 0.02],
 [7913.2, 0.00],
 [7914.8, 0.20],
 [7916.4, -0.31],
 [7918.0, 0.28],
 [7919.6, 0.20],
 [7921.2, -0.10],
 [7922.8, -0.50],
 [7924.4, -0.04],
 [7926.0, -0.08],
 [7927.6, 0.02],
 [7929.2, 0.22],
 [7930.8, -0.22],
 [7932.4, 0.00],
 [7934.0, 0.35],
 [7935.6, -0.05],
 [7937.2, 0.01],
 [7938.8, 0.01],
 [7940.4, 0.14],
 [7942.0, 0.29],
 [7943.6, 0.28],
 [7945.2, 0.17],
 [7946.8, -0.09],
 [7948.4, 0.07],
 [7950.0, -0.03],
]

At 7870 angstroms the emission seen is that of [O II]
